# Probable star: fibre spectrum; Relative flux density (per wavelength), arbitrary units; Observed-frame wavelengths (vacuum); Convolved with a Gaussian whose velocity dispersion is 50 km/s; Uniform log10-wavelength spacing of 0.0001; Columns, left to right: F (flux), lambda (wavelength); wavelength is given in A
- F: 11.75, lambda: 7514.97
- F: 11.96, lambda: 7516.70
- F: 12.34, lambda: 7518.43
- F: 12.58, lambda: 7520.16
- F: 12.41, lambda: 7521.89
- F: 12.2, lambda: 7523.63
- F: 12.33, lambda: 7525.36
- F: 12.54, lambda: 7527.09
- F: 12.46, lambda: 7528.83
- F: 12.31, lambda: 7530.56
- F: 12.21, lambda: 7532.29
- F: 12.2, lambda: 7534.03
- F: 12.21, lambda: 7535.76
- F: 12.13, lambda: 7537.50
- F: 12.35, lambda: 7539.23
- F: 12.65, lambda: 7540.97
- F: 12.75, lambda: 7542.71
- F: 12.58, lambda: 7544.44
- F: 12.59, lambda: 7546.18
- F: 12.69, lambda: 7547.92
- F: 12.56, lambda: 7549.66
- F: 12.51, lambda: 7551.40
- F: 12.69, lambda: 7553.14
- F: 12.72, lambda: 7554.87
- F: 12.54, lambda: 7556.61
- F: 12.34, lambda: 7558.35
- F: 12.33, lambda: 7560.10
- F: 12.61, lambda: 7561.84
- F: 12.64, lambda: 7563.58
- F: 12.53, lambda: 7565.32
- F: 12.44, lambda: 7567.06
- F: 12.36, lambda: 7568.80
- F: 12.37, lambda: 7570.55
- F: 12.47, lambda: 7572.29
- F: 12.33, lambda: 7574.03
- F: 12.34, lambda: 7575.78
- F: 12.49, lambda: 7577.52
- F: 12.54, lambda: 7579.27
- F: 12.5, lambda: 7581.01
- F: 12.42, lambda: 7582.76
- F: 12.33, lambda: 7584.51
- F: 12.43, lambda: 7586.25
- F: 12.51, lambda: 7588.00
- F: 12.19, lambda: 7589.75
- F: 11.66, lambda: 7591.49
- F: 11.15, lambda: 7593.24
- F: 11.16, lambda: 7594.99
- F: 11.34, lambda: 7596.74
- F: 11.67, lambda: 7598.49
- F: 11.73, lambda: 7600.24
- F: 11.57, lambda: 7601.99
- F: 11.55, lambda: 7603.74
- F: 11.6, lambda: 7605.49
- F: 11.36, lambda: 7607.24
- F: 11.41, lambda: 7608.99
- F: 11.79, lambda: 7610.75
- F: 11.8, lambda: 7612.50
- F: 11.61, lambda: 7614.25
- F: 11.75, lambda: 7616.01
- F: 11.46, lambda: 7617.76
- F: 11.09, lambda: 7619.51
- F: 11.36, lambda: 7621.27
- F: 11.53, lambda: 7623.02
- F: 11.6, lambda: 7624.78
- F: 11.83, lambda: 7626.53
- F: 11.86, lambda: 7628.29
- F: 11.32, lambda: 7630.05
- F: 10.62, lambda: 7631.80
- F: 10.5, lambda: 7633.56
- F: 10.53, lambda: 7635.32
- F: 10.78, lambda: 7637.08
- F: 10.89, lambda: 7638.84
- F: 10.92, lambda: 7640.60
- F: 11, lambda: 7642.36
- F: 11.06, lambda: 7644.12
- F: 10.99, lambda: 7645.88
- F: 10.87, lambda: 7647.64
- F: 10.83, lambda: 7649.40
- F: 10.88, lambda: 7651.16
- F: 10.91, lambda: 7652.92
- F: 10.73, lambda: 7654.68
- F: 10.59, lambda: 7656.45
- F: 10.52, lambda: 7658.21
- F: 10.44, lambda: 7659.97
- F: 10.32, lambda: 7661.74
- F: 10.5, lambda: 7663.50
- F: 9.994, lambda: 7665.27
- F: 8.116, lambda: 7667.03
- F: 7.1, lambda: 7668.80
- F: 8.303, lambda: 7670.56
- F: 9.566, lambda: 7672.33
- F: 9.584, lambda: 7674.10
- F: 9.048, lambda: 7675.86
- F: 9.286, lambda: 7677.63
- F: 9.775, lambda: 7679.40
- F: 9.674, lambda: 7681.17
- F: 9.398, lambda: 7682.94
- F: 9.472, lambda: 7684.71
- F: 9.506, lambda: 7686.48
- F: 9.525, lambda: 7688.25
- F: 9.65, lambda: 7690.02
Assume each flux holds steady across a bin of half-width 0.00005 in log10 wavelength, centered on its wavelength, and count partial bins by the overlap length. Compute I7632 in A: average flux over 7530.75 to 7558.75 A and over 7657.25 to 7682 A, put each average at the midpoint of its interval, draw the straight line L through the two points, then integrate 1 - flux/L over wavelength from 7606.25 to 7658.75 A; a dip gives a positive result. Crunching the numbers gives -4.1 A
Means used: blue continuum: 12.5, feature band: 11.2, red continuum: 9.45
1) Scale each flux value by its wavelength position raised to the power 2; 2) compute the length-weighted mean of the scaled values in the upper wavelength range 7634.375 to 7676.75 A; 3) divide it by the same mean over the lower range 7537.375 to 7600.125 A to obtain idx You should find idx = 0.85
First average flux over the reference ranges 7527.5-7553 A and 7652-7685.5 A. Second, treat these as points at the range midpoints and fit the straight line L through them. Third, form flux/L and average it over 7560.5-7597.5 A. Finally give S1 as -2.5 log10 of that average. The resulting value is -0.06 mag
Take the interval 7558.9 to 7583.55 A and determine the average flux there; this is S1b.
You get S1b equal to 12.5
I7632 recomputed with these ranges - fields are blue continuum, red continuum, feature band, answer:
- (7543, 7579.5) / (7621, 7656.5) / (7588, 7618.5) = 0.27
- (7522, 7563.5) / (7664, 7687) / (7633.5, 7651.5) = -1.59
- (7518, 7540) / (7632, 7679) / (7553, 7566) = -0.81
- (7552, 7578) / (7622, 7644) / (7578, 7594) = -0.19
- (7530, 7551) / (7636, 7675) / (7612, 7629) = -1.07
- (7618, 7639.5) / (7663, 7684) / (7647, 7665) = -1.23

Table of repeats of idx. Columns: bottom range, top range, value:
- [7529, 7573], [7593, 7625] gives 0.94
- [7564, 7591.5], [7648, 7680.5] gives 0.81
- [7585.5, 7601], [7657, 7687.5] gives 0.82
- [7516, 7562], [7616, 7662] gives 0.91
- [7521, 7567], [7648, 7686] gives 0.81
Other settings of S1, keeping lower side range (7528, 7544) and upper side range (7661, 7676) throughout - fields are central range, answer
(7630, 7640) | -0.08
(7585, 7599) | -0.07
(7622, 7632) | -0.14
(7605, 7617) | -0.10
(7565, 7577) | -0.08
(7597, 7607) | -0.08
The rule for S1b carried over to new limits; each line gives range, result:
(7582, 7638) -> 11.5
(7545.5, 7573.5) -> 12.5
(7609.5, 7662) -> 11.1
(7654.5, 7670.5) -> 9.69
